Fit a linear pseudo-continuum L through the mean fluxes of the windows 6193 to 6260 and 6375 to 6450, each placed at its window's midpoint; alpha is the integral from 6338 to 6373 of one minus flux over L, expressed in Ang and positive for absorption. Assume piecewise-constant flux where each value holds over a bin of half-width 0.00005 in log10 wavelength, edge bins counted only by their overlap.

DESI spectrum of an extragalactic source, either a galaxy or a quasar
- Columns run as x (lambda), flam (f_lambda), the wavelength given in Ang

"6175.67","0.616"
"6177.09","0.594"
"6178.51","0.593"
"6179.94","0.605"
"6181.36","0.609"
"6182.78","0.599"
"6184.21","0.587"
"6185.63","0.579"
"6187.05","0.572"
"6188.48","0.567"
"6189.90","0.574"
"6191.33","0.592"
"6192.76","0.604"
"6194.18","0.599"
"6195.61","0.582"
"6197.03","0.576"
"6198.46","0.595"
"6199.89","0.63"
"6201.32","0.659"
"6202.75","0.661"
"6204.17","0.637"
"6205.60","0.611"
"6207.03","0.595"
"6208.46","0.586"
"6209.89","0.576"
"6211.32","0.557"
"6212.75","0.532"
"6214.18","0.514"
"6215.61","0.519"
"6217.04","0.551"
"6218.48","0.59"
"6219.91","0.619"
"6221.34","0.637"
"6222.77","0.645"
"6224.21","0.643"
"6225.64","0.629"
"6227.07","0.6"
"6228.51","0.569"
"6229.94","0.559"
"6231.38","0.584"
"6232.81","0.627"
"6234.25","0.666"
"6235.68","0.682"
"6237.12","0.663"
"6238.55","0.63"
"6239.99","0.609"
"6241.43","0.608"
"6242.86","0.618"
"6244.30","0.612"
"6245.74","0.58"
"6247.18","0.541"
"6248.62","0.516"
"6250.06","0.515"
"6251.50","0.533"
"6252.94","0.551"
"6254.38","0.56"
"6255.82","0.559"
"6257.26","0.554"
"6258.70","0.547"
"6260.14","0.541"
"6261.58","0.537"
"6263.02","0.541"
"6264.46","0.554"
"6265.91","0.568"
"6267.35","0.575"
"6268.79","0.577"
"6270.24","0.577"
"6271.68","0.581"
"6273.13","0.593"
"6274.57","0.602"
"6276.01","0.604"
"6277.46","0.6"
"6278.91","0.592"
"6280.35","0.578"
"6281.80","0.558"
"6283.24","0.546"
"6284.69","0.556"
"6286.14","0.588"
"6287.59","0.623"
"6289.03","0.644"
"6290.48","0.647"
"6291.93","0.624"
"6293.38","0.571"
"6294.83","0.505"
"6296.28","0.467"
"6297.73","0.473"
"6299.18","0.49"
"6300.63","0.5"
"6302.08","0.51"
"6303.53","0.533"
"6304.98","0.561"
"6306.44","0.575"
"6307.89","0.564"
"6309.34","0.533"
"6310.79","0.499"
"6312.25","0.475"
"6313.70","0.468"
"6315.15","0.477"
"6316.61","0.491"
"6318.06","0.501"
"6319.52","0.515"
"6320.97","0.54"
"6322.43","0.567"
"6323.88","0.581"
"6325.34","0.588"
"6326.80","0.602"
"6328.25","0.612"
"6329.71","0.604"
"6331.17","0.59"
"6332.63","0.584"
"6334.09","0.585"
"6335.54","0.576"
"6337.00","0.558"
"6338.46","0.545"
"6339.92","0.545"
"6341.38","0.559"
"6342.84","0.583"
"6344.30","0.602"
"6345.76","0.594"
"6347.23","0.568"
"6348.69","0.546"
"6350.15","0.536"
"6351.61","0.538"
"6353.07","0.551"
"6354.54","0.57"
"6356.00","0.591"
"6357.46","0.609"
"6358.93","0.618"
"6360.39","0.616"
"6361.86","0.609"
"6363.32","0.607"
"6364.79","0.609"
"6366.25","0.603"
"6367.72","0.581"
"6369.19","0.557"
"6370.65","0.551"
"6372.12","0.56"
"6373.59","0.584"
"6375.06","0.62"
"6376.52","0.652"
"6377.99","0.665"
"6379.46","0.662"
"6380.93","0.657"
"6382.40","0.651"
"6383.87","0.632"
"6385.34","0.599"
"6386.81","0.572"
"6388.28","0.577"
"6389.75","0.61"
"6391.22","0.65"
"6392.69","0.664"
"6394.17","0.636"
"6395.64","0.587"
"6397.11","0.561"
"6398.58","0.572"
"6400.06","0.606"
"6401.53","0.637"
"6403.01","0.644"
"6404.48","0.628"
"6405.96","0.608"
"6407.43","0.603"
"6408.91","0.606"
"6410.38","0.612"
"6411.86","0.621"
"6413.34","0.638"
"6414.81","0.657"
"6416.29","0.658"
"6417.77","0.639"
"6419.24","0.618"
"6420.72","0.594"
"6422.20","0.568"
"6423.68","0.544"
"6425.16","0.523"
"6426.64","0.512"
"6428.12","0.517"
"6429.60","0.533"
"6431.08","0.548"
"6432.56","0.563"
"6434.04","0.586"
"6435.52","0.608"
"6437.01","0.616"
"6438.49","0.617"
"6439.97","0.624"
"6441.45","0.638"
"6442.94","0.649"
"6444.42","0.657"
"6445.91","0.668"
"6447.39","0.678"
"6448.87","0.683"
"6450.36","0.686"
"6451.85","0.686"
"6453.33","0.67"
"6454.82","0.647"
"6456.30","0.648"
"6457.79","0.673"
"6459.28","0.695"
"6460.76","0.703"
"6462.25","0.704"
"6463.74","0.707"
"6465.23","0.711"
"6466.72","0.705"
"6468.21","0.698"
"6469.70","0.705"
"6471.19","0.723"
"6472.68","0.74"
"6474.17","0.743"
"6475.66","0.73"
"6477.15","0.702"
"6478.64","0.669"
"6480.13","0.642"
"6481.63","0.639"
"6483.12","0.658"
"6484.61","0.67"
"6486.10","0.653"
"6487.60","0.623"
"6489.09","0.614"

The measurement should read 1.7 Ang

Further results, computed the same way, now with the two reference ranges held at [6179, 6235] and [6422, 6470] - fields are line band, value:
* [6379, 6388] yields 0.0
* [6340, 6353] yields 1.2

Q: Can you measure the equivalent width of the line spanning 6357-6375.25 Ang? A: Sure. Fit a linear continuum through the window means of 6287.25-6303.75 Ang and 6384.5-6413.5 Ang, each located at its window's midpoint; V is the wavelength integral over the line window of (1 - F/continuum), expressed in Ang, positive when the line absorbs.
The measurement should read -0.1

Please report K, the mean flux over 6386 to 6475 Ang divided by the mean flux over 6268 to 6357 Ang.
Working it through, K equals 1.1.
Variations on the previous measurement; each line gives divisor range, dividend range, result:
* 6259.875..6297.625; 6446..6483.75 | 1.20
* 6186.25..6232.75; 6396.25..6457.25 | 1.04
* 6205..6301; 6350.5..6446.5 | 1.04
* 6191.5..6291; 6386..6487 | 1.08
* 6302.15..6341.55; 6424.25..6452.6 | 1.11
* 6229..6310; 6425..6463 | 1.10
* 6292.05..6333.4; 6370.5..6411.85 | 1.15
